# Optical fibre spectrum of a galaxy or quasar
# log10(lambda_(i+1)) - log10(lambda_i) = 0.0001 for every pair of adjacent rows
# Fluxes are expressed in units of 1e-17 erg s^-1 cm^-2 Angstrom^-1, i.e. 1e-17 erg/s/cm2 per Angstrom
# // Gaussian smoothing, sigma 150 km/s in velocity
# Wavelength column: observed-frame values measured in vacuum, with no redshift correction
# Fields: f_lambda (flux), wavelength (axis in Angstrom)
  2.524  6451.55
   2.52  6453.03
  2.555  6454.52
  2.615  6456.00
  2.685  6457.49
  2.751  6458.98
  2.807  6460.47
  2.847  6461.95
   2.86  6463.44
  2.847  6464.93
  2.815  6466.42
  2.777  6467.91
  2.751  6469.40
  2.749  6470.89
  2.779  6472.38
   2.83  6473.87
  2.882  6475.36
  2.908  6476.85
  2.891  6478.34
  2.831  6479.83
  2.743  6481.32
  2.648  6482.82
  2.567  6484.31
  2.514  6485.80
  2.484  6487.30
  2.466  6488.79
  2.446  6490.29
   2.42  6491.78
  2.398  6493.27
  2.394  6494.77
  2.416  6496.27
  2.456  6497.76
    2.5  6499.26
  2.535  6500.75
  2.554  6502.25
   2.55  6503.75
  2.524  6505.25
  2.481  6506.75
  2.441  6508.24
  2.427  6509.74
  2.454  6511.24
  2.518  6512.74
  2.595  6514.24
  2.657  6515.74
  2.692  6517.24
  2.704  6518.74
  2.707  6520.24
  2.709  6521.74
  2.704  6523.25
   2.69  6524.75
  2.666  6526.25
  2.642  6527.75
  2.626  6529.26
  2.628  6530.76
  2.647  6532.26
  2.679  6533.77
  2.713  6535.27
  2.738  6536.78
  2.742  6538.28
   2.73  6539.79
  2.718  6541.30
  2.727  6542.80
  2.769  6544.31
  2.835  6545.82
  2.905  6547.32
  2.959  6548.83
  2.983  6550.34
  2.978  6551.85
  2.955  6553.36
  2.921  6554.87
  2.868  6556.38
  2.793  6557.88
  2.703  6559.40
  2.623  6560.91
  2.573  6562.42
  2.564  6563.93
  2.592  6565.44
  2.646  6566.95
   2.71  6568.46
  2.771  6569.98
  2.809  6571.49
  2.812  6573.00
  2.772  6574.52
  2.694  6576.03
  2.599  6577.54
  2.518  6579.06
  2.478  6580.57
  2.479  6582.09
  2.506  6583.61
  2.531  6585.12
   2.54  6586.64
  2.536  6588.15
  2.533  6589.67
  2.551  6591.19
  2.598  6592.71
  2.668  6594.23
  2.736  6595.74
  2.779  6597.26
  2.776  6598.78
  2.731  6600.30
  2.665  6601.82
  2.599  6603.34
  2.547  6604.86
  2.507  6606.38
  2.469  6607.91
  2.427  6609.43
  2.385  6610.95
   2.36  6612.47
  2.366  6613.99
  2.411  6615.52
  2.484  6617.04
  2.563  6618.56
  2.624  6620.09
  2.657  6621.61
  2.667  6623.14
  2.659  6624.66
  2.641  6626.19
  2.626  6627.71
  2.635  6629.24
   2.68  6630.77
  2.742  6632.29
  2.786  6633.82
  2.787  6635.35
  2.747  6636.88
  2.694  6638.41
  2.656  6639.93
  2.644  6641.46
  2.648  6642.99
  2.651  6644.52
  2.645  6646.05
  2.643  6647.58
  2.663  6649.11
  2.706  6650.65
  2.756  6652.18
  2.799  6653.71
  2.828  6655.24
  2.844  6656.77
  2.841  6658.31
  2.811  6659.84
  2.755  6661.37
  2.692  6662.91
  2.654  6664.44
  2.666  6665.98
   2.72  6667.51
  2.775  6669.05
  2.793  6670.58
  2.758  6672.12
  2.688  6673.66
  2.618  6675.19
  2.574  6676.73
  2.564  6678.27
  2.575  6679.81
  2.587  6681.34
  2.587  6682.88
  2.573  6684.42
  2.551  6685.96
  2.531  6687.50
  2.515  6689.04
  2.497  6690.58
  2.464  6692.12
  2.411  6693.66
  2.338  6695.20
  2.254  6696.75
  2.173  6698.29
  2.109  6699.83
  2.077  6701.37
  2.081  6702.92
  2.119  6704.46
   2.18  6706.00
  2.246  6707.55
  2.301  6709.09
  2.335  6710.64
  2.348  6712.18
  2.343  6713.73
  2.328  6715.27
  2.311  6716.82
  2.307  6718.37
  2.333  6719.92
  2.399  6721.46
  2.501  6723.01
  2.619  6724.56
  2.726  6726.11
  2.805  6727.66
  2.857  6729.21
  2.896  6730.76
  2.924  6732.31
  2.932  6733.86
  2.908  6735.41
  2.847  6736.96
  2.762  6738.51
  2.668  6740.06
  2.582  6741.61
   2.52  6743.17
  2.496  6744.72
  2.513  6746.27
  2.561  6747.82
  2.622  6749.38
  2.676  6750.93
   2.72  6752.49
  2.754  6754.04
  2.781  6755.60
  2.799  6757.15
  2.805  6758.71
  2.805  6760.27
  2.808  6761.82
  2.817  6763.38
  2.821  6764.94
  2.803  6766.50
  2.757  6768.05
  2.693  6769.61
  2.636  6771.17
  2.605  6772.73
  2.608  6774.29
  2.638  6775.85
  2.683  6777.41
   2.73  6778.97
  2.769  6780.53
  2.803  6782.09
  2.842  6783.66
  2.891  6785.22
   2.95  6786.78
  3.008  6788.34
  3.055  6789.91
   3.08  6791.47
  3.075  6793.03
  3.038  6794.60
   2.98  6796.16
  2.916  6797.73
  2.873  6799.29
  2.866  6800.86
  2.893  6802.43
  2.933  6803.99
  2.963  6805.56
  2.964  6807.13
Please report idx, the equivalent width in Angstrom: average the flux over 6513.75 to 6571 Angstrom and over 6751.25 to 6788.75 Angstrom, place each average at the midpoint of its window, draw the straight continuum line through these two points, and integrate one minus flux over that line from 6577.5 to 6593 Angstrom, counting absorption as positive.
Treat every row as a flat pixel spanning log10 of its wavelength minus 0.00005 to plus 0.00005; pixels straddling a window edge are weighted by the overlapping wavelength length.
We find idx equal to 1.2 Angstrom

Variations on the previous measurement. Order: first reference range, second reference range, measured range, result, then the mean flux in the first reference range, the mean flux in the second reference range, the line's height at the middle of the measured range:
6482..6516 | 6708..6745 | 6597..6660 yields -2.4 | 2.5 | 2.58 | 2.55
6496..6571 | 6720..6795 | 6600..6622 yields 1.6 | 2.68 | 2.76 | 2.7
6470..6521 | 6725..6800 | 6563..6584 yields 0.1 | 2.59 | 2.79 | 2.65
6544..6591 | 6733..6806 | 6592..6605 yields 0.2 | 2.71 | 2.79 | 2.72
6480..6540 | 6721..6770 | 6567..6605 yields -0.2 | 2.58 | 2.73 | 2.63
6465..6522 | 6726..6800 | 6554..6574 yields -0.5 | 2.61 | 2.79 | 2.66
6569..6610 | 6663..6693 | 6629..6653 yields -0.7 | 2.62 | 2.62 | 2.62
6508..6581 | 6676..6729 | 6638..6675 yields -3.4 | 2.7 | 2.41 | 2.49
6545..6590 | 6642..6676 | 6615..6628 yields 0.6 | 2.71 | 2.72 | 2.72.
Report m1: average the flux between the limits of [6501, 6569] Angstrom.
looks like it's 2.69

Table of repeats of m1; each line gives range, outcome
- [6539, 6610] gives 2.68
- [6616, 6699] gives 2.64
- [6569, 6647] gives 2.62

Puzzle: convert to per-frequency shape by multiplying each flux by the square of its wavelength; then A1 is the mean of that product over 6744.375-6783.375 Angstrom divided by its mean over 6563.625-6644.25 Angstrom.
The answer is 1.09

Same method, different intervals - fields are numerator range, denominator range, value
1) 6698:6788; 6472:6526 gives 1.08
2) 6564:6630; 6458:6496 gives 1.00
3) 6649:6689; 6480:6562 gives 1.06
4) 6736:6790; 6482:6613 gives 1.11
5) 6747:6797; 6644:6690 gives 1.08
